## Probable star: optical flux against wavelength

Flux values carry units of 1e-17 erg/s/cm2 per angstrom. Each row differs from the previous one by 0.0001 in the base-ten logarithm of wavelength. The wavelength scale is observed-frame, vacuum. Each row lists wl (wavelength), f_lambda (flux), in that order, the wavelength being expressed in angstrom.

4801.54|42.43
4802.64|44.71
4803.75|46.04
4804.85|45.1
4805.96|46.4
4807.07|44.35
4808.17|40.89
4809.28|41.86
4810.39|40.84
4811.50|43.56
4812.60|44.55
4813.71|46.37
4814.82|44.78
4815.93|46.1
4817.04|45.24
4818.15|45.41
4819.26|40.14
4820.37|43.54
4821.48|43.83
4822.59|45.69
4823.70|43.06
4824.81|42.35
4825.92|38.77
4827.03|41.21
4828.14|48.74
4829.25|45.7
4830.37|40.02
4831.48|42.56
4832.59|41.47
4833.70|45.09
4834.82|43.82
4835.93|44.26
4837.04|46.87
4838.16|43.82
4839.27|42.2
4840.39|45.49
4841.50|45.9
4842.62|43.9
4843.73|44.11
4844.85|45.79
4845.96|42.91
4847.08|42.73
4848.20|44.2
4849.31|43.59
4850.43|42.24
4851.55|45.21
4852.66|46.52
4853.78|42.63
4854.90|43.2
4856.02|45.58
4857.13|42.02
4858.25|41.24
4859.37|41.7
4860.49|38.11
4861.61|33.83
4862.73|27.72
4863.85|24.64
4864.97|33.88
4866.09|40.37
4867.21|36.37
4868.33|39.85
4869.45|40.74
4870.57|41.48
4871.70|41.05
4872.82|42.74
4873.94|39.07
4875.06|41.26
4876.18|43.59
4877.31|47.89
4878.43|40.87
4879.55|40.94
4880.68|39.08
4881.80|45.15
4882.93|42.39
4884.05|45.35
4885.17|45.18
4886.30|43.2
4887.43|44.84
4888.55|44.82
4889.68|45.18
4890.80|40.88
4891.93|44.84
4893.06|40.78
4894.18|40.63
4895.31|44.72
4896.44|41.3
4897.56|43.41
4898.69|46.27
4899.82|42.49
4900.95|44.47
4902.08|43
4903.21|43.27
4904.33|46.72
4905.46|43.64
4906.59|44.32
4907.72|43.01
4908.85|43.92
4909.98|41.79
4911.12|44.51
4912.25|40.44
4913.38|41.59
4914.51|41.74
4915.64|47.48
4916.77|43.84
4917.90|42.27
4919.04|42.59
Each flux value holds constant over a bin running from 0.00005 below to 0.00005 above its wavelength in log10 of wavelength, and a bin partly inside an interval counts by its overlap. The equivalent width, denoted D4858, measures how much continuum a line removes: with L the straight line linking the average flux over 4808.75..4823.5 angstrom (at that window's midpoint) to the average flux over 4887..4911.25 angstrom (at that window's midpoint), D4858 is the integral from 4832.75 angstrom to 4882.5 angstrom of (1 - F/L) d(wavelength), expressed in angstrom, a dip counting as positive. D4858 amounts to 2.38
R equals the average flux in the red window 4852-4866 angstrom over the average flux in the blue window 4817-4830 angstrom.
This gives 0.89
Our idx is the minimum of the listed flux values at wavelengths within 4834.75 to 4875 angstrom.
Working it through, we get 24.64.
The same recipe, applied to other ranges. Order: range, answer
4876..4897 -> 39.08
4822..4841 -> 38.77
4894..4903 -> 40.63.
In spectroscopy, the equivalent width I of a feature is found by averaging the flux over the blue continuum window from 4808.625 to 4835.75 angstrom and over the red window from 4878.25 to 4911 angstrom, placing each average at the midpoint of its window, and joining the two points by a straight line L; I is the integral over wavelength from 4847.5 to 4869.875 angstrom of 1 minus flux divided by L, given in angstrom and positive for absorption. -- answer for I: 1.9 angstrom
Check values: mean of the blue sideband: 43.5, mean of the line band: 39.7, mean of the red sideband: 43.4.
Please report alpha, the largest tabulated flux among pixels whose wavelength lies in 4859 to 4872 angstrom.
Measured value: 41.7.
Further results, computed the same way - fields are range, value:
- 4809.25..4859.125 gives 48.74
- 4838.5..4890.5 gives 47.89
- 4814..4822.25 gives 46.1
